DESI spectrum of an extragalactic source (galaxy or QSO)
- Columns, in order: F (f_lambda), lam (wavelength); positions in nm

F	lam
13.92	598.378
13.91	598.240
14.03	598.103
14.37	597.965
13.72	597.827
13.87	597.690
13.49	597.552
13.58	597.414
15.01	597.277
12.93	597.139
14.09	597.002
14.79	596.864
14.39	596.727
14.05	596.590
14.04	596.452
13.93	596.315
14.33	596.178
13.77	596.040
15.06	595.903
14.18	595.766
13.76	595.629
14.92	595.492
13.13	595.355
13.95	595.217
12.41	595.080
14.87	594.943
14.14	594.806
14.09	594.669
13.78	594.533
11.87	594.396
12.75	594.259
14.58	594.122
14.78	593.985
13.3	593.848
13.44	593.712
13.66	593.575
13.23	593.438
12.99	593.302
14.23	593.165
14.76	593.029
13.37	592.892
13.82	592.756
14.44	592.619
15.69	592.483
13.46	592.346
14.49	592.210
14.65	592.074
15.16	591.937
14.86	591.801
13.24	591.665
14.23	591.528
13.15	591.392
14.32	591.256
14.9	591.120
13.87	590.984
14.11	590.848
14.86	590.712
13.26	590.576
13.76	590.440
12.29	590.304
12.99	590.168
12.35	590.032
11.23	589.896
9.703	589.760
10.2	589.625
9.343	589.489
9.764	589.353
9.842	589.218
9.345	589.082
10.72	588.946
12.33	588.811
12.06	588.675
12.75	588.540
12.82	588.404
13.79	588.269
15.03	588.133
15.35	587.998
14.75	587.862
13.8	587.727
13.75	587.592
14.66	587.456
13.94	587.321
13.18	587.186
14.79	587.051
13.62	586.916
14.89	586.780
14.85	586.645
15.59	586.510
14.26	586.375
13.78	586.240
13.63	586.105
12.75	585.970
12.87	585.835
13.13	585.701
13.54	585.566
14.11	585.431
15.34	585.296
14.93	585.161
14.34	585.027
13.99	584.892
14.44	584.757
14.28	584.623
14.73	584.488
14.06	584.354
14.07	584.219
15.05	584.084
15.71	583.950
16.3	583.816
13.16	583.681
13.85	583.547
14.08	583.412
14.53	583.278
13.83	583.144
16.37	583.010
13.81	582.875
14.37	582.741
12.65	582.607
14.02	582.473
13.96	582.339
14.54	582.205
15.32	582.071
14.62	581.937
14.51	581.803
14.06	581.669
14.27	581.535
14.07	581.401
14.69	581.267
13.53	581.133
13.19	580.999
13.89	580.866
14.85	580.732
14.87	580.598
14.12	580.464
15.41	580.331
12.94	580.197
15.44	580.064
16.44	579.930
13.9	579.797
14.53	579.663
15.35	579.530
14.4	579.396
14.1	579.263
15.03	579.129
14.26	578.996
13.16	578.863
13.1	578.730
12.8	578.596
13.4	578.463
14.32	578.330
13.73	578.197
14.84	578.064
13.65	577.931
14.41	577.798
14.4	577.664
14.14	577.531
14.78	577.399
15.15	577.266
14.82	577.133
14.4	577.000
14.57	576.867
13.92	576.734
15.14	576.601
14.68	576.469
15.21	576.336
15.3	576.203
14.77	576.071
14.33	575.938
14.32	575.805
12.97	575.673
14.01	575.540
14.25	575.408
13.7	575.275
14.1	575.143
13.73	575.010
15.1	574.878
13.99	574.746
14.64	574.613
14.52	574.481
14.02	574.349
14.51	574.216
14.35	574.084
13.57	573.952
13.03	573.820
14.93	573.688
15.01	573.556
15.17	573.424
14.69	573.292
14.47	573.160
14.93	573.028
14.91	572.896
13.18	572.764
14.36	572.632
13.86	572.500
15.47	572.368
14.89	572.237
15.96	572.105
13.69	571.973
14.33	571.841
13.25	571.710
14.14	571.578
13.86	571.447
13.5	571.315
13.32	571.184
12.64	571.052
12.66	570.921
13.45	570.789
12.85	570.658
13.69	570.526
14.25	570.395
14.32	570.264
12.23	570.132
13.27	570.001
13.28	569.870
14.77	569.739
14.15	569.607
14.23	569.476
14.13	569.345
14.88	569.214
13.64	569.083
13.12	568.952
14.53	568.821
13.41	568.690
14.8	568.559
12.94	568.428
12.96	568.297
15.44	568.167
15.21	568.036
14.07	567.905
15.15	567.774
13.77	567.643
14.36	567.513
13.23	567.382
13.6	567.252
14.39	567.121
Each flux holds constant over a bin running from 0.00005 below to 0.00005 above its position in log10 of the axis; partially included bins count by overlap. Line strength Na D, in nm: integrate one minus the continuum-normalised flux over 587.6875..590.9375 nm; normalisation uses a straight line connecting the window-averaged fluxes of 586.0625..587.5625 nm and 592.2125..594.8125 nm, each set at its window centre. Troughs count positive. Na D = 0.41 nm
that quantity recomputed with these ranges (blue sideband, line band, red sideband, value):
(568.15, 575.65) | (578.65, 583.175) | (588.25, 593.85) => -0.26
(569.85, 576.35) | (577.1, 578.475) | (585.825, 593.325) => -0.05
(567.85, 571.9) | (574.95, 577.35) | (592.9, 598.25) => -0.10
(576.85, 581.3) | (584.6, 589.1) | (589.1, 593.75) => -0.06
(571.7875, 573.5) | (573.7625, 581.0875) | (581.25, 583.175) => 0.09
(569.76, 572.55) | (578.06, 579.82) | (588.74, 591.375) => -0.13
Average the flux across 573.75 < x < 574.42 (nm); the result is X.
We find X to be 13.9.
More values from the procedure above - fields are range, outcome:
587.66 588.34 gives 14.5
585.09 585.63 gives 14.5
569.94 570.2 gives 12.7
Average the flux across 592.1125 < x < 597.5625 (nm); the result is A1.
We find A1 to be 13.9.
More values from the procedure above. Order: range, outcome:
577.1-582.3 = 14.3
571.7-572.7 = 14.5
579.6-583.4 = 14.4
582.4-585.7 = 14.4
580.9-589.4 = 13.9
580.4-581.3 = 14.1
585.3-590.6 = 13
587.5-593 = 13.1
